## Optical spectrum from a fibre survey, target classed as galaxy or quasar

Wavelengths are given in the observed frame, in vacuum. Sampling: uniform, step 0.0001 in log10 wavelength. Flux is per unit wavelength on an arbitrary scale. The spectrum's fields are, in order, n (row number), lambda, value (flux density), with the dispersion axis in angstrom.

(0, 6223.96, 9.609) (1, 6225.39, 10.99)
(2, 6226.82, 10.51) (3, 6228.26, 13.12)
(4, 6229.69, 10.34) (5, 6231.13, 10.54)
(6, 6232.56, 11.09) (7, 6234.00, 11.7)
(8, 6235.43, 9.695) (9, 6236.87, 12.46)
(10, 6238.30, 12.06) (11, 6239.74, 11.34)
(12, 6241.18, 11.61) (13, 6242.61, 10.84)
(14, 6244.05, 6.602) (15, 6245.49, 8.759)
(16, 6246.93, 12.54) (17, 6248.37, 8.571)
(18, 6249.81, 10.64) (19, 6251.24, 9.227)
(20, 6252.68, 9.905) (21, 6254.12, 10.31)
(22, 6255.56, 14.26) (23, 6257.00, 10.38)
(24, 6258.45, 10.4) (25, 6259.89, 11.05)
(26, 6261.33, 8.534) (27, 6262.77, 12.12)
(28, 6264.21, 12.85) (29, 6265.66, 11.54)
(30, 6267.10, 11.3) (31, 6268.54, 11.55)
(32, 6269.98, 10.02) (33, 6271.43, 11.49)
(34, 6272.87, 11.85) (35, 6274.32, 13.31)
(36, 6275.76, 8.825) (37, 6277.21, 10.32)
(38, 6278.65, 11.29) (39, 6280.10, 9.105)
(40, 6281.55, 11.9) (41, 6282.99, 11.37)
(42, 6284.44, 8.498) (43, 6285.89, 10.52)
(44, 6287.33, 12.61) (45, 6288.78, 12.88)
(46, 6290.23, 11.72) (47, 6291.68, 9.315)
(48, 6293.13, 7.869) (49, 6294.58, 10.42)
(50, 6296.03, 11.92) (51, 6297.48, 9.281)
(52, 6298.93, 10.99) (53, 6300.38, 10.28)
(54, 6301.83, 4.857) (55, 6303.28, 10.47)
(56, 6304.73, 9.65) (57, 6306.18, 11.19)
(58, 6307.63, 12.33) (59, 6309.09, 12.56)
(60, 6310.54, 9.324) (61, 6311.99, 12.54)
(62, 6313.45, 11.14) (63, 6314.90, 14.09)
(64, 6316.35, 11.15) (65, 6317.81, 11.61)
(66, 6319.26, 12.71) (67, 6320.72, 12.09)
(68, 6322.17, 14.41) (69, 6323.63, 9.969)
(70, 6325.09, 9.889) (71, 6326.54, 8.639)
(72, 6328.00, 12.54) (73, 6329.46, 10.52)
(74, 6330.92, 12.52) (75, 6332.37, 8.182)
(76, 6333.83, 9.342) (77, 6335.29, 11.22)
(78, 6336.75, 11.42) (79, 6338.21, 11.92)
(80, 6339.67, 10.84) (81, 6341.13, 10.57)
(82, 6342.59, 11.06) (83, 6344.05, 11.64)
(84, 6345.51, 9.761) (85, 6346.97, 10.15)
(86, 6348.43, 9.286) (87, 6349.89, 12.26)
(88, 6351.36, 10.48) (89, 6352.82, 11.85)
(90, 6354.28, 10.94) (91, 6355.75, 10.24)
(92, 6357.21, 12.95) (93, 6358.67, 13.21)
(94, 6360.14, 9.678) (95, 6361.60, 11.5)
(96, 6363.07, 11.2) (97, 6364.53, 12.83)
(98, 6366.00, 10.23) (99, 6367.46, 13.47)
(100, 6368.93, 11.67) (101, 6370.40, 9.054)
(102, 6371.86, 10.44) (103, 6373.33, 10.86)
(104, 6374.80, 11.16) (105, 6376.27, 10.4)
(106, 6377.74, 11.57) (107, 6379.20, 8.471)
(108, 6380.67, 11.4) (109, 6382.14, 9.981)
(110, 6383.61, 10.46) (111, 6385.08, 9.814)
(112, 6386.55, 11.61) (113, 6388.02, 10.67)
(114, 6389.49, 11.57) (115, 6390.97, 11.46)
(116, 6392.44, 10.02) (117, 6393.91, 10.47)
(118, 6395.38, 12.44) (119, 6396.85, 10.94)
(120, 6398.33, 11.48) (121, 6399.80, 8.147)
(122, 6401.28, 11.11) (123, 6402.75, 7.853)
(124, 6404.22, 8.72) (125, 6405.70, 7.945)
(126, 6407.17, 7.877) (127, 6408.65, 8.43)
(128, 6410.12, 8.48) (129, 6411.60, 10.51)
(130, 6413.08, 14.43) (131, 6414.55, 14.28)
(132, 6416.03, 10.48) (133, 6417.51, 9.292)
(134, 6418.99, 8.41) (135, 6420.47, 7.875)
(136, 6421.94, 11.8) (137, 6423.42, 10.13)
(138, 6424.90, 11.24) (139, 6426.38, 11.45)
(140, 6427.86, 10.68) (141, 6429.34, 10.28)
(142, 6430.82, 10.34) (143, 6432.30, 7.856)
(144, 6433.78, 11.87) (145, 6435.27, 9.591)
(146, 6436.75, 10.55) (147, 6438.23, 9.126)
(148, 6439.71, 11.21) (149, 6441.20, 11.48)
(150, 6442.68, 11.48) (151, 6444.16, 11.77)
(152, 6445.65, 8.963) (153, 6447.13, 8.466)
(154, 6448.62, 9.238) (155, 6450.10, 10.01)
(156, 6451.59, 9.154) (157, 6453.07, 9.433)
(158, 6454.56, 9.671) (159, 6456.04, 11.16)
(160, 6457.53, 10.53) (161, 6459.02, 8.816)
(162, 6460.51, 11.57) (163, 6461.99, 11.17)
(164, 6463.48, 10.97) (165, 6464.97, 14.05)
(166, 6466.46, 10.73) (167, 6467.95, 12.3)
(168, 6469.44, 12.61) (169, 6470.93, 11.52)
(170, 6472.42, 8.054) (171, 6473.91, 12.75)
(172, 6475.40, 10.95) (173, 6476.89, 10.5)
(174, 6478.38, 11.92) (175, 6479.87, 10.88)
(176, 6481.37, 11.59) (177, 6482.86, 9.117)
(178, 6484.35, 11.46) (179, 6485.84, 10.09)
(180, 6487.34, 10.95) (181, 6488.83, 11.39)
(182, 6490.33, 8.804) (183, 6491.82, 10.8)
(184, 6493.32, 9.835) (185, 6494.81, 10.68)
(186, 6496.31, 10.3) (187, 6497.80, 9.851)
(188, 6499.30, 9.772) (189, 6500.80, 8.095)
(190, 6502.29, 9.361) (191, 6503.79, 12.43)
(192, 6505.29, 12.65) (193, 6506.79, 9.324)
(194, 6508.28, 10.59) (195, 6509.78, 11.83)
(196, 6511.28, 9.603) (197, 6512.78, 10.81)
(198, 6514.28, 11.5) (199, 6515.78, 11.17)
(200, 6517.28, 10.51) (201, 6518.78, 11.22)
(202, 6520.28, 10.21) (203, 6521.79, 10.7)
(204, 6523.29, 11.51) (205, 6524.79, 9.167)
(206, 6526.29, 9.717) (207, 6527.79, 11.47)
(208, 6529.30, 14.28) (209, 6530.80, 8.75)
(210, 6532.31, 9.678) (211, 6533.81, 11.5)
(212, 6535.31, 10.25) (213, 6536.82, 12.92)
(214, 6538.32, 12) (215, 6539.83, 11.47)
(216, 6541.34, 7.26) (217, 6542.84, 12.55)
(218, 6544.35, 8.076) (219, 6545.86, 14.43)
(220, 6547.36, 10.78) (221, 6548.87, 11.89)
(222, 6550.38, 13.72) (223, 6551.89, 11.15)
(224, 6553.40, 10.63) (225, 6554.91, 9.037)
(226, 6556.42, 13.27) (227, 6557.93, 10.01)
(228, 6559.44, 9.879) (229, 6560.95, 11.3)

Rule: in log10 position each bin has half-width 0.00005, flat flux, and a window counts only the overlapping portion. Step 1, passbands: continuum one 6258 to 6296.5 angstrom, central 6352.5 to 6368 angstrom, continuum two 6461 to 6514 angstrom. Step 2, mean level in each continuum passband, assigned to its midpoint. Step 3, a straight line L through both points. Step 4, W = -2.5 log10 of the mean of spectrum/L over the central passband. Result -0.07 mag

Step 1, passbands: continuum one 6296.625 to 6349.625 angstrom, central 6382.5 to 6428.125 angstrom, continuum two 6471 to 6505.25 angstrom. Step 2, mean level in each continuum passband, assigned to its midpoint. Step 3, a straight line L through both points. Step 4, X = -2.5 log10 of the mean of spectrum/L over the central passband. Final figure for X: 0.04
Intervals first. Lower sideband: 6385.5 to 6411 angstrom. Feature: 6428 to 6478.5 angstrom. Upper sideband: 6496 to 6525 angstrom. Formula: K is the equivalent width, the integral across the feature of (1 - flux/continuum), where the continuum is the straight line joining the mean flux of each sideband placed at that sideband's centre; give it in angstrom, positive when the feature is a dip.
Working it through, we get -1.6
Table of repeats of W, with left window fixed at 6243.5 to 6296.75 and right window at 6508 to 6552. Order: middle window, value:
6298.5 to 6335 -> -0.016 mag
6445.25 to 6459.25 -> 0.143 mag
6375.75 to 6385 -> 0.051 mag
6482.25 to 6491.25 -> 0.065 mag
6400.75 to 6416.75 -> 0.091 mag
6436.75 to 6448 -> 0.058 mag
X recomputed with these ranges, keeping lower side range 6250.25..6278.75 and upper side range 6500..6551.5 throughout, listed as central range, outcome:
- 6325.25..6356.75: 0.03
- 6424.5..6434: 0.05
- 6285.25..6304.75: 0.08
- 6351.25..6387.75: 0.00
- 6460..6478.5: -0.05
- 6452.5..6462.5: 0.06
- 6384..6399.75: 0.01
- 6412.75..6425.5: 0.02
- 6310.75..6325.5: -0.09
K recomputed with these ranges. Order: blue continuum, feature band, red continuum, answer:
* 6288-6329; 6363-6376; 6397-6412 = -1.9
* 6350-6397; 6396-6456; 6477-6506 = 4.1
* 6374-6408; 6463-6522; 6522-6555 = 0.0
